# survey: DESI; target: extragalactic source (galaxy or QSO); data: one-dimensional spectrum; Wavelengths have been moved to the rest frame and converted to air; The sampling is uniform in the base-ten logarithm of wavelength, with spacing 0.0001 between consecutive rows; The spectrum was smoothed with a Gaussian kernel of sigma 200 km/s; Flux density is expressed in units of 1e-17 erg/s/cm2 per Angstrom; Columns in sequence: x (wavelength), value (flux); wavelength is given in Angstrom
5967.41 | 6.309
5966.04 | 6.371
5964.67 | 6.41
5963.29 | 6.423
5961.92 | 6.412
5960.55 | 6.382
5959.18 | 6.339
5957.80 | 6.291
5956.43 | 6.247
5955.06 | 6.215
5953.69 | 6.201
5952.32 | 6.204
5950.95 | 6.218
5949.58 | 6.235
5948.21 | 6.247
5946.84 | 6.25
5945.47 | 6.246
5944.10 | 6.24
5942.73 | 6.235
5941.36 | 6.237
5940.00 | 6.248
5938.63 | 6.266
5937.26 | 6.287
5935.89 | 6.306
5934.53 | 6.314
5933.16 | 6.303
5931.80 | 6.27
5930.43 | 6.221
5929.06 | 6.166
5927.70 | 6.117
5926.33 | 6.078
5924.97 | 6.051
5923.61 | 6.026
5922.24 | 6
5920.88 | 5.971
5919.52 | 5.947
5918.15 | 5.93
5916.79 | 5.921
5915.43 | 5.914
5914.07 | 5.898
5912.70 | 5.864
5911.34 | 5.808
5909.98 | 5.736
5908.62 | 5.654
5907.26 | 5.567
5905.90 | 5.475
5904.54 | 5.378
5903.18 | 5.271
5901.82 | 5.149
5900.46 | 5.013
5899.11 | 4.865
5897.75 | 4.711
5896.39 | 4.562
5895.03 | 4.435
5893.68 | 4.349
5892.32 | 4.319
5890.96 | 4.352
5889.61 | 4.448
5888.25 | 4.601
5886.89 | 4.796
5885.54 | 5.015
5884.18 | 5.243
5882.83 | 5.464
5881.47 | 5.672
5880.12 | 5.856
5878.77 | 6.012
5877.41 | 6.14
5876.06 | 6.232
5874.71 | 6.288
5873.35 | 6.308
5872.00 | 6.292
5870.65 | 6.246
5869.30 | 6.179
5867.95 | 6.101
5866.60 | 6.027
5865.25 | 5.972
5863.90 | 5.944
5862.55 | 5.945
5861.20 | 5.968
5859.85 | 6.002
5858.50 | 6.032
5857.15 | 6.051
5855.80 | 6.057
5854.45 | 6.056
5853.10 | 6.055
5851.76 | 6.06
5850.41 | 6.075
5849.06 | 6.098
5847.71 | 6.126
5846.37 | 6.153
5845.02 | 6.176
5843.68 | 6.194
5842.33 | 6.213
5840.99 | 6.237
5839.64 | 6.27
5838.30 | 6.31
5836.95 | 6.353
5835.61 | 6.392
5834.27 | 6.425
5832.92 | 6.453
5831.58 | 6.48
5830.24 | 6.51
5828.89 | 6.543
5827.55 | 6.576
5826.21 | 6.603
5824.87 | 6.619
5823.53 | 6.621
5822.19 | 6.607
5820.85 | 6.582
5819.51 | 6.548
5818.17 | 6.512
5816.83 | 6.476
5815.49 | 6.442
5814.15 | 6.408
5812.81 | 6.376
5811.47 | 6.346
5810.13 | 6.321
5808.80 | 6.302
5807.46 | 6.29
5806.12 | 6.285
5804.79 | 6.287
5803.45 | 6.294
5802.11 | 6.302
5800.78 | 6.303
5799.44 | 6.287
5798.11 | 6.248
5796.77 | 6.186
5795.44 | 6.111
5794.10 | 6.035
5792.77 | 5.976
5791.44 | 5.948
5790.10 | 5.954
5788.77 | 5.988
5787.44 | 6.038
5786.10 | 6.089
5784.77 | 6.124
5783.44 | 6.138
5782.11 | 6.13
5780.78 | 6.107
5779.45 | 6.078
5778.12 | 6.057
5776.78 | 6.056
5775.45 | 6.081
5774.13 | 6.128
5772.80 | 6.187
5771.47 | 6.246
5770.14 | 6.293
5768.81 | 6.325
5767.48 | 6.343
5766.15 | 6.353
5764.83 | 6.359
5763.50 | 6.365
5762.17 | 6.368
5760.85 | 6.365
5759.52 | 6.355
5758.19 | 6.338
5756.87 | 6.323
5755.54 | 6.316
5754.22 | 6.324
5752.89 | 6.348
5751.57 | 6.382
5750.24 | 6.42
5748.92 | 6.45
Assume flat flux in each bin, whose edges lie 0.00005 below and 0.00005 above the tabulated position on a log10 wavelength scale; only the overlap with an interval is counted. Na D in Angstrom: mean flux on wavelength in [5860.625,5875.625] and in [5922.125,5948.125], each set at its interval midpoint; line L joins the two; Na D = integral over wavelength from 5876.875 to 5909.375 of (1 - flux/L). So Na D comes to 5.6 Angstrom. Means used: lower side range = 6.12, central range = 5.09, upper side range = 6.21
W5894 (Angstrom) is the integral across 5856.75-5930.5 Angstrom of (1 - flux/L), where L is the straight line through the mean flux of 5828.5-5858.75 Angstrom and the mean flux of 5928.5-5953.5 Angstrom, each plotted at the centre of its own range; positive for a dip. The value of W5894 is 7.3 Angstrom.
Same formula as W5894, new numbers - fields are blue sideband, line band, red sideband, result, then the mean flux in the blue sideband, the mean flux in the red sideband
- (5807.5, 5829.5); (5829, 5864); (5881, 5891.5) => -2.05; 6.49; 4.94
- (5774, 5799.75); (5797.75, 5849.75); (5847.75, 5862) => -2.67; 6.09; 6.04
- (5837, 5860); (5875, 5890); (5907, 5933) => 1.51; 6.13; 5.97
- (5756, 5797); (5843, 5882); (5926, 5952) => 0.79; 6.18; 6.24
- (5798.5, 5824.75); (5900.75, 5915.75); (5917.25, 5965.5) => 1.62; 6.4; 6.21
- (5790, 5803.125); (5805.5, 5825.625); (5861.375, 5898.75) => -1.55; 6.15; 5.46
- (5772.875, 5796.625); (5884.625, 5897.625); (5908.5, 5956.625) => 3.28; 6.07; 6.12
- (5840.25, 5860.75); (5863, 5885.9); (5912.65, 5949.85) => 0.60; 6.1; 6.14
